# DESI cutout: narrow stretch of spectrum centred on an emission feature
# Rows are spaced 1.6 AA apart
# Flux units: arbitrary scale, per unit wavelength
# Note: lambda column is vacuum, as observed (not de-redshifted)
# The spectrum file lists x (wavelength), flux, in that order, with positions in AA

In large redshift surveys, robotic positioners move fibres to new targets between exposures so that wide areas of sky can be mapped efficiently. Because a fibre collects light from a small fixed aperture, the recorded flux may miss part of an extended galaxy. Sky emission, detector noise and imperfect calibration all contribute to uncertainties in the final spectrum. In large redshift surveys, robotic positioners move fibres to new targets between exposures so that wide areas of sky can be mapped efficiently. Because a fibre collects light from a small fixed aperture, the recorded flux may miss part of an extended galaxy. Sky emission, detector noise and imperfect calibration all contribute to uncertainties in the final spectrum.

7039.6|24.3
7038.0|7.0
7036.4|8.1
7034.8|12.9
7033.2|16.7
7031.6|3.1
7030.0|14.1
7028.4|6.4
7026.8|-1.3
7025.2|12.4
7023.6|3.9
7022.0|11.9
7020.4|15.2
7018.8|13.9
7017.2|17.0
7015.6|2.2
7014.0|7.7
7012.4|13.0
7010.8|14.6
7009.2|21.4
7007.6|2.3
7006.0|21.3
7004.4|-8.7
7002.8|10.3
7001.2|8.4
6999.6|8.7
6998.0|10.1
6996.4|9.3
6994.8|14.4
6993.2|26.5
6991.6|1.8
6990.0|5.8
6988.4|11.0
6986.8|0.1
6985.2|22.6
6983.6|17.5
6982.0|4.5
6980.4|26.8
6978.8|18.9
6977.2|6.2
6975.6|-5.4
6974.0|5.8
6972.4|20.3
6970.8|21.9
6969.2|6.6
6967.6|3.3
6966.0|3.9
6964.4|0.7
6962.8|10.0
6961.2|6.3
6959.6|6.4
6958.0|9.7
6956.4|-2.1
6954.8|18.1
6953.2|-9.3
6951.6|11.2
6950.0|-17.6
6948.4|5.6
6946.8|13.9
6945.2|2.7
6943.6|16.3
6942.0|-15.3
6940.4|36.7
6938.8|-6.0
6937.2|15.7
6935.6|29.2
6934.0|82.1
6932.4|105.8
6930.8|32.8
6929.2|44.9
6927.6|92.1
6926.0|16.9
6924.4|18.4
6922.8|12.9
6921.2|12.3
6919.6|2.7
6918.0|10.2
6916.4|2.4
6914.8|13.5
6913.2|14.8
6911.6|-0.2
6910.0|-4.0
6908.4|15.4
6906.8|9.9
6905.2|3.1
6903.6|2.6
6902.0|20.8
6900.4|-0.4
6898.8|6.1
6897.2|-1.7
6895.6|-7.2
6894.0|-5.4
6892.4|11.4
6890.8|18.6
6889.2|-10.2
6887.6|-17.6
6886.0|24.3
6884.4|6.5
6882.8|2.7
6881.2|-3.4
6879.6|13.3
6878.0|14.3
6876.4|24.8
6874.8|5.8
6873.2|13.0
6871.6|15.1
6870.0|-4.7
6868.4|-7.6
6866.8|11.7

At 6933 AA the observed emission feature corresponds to [O II]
